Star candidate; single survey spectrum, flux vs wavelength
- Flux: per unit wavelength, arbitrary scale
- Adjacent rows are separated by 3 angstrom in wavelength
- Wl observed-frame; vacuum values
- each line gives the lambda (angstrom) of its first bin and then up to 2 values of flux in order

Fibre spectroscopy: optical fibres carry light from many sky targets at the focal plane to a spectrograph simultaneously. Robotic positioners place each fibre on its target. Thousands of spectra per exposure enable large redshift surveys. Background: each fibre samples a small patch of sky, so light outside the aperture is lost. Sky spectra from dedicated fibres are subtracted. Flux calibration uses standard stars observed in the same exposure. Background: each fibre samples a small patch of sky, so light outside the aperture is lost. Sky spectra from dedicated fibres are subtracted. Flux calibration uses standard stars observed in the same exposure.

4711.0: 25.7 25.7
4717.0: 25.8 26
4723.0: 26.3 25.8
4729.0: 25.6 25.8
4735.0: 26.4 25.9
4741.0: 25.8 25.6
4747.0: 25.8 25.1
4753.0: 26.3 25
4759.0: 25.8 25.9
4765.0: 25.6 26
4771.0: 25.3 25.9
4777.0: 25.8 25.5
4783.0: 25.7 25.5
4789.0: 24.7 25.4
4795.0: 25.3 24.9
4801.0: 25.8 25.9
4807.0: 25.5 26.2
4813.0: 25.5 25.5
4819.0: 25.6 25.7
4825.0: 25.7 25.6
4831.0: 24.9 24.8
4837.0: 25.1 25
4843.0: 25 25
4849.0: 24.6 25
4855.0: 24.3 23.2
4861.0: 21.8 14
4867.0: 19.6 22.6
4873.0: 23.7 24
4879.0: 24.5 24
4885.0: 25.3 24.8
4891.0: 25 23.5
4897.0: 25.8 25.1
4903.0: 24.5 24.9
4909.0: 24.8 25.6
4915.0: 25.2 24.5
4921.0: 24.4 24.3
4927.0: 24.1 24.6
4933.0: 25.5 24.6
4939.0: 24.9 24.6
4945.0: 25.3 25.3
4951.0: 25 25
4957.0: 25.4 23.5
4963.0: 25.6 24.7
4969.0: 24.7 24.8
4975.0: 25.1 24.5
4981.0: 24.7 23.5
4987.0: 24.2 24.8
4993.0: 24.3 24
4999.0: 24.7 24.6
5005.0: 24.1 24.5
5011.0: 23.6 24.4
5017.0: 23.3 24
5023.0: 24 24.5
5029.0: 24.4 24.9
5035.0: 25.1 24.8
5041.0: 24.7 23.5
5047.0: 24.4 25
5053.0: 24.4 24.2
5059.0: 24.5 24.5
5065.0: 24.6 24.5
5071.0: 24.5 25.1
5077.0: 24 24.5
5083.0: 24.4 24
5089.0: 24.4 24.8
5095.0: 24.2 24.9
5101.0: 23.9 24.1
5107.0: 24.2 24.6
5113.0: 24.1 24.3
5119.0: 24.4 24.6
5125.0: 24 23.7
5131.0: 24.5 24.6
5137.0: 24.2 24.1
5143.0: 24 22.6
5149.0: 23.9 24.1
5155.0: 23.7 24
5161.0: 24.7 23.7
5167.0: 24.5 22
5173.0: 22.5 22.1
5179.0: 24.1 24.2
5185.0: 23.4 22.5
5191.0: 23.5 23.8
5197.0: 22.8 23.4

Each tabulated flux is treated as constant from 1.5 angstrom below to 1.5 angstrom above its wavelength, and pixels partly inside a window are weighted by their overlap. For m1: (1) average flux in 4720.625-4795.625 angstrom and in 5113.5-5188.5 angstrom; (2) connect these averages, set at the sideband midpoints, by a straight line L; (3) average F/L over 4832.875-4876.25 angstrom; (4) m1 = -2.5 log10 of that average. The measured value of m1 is 0.09 mag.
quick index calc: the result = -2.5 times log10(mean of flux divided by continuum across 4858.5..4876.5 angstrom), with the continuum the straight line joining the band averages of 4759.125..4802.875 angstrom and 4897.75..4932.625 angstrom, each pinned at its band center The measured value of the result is 0.20 mag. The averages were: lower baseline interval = 25.5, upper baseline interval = 24.8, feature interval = 20.9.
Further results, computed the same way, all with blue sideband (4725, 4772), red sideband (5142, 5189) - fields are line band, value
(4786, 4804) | 0.01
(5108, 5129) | -0.02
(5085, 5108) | -0.02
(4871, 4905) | 0.02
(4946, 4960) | -0.02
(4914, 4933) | 0.01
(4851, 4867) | 0.18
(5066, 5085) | -0.02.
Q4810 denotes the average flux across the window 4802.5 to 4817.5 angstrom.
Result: 25.7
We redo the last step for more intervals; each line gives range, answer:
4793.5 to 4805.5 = 25.5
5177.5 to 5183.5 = 24.2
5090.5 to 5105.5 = 24.4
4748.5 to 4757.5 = 25.5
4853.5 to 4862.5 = 23.1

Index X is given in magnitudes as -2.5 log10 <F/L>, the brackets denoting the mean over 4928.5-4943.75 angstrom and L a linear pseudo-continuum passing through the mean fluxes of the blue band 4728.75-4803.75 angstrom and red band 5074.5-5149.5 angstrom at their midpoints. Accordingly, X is 0.00 mag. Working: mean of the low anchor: 25.6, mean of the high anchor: 24.2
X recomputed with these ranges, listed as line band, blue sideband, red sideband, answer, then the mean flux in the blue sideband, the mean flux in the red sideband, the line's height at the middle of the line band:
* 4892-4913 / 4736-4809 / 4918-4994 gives 0.004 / 25.6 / 24.7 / 25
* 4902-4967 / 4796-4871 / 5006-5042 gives -0.023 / 24.3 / 24.3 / 24.3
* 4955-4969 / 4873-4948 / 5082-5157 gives -0.009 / 24.7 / 24.2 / 24.6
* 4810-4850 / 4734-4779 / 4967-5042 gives 0.003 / 25.7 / 24.4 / 25.3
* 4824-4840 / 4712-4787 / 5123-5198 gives 0.007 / 25.8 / 23.7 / 25.3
